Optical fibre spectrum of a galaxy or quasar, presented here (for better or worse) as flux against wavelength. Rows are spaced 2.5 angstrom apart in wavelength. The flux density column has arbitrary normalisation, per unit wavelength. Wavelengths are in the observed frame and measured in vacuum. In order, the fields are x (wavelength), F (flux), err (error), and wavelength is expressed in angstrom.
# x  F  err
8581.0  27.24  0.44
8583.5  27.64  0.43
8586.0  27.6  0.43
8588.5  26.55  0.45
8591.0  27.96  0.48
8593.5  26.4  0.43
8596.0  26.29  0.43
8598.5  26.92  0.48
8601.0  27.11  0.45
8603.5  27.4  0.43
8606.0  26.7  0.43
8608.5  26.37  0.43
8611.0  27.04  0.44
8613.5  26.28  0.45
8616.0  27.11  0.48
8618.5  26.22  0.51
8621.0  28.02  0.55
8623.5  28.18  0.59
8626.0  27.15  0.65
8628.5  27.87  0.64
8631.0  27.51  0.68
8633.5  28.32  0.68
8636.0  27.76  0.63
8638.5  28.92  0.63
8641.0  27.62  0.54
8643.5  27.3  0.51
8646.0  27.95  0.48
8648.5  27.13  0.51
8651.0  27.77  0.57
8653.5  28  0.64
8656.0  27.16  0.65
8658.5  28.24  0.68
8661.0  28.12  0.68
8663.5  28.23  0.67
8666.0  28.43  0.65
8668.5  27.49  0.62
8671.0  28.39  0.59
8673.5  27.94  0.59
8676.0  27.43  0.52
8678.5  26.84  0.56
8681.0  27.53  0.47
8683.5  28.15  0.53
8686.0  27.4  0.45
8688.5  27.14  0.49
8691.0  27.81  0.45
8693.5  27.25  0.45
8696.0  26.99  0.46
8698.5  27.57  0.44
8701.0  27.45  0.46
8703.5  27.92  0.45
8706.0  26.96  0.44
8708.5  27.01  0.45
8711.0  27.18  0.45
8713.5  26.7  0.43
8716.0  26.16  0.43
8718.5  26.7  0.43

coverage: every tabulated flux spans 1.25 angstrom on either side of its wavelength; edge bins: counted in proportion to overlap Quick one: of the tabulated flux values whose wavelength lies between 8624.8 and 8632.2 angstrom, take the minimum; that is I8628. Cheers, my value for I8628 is 27.15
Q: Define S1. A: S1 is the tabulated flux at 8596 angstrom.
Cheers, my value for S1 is 26.29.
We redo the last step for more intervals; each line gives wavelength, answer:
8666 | 28.43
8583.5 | 27.64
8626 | 27.15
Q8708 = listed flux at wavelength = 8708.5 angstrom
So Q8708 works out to 27.01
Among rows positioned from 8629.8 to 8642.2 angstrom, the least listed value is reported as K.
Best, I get 27.51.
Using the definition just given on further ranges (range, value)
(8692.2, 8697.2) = 26.99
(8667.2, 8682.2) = 26.84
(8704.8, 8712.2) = 26.96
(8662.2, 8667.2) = 28.23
